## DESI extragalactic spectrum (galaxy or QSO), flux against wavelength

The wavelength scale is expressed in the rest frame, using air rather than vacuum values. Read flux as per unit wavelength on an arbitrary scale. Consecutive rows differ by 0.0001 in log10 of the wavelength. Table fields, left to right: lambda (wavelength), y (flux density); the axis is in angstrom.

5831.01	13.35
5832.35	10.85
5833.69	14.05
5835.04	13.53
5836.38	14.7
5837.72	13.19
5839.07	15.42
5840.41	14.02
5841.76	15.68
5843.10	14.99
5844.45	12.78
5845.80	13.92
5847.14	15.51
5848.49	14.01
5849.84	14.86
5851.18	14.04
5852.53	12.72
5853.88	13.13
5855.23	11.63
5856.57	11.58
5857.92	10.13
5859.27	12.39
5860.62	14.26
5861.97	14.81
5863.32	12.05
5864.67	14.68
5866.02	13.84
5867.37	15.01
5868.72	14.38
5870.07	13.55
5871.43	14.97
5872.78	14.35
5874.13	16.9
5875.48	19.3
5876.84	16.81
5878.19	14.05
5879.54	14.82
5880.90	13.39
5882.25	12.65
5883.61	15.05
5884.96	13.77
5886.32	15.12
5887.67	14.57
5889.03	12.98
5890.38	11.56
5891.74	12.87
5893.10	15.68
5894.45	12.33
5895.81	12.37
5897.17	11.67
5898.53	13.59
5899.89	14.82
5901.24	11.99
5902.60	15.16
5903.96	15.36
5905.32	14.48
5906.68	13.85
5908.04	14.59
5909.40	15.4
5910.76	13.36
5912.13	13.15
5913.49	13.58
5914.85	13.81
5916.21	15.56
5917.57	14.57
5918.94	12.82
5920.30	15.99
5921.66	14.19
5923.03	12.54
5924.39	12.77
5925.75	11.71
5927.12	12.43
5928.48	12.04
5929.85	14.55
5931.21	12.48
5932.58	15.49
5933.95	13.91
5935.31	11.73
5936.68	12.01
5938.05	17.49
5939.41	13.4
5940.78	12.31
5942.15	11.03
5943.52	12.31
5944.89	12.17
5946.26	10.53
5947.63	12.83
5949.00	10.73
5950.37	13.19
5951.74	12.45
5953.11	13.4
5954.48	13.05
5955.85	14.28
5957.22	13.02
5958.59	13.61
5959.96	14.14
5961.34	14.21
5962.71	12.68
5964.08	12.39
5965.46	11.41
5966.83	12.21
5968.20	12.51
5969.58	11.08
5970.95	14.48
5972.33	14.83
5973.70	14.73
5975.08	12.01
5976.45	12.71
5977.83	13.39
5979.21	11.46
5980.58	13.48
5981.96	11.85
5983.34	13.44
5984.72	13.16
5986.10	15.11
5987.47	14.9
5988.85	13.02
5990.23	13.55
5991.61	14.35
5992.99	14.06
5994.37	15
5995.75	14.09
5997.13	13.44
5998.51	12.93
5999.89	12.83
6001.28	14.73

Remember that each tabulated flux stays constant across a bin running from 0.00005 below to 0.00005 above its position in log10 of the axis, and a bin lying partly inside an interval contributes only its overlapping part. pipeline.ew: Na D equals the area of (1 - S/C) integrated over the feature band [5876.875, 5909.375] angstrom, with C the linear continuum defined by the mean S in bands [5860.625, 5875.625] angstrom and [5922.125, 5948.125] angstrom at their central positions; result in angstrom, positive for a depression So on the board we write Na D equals 0.3 angstrom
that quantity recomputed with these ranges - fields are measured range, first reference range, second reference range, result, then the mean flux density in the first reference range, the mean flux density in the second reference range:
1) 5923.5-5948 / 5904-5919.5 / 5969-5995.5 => 1.9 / 14.2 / 13.5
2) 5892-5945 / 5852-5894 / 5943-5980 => -0.8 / 14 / 12.8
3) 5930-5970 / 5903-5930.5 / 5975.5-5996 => 2.4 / 13.8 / 13.5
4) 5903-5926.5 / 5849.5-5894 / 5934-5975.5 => -1.0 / 14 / 12.9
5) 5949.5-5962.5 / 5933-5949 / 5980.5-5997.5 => -0.4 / 12.7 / 13.8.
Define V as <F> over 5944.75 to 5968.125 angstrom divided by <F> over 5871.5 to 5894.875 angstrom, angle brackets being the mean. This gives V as 0.9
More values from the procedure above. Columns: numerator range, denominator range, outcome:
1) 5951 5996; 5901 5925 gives 0.95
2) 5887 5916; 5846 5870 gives 1.02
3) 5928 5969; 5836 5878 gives 0.91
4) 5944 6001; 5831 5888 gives 0.93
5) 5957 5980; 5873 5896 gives 0.90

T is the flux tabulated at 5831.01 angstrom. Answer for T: 13.35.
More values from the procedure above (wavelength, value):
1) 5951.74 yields 12.45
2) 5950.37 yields 13.19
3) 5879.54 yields 14.82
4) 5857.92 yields 10.13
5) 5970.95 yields 14.48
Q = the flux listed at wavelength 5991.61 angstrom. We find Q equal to 14.35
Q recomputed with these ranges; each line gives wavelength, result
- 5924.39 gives 12.77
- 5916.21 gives 15.56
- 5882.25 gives 12.65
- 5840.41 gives 14.02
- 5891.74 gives 12.87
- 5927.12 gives 12.43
